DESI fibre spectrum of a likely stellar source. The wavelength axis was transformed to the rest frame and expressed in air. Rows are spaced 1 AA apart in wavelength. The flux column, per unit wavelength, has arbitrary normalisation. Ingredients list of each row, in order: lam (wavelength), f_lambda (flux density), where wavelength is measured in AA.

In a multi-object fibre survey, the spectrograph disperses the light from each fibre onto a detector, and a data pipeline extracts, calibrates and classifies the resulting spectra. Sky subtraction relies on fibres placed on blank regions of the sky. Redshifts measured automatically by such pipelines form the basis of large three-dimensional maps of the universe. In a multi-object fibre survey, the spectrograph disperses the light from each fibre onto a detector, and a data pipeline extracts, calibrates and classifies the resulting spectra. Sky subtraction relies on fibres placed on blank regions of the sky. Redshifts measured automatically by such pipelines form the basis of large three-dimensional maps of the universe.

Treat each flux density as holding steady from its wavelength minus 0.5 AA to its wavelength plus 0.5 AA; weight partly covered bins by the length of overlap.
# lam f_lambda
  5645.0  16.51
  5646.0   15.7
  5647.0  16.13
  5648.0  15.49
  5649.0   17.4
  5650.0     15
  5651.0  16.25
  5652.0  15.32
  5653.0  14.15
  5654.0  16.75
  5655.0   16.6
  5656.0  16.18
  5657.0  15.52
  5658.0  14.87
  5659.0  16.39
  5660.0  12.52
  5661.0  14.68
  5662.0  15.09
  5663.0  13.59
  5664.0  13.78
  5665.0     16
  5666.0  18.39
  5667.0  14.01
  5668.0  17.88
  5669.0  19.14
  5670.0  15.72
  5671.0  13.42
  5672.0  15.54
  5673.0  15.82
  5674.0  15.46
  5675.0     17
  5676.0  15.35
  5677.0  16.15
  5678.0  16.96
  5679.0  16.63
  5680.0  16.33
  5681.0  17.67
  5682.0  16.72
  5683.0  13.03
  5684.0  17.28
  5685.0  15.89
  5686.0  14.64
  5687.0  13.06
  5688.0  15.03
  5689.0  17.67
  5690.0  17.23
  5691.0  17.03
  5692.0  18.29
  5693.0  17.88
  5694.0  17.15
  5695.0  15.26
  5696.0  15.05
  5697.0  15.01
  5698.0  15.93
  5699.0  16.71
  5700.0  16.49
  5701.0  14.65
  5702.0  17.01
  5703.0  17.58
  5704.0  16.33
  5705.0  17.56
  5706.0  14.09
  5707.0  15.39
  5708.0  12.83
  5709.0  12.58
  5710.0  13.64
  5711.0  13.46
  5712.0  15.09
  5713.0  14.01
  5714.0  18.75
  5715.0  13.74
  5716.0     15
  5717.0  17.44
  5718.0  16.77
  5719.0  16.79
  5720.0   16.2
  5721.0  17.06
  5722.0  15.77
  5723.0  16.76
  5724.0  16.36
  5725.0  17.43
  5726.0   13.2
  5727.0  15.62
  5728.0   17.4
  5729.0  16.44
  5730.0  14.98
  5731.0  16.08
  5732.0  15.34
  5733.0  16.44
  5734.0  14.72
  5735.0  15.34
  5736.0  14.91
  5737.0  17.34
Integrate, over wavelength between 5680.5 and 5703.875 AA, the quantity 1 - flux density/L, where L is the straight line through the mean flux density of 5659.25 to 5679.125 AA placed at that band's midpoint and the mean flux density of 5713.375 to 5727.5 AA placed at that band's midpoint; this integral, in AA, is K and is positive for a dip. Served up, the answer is -0.4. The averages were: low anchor 15.6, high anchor 16.2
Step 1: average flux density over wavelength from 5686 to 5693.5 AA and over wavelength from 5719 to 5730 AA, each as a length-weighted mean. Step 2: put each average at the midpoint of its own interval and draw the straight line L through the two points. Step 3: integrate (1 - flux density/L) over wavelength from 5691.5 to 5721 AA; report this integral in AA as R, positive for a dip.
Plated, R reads 1.03 AA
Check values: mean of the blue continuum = 16.5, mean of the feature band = 15.8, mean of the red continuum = 16.2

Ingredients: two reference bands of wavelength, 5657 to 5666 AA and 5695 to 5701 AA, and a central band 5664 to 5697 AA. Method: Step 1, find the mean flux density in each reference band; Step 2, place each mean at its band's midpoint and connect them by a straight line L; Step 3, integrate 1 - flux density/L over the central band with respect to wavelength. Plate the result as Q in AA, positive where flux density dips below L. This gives -1.8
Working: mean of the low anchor 14.9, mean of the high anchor 15.7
